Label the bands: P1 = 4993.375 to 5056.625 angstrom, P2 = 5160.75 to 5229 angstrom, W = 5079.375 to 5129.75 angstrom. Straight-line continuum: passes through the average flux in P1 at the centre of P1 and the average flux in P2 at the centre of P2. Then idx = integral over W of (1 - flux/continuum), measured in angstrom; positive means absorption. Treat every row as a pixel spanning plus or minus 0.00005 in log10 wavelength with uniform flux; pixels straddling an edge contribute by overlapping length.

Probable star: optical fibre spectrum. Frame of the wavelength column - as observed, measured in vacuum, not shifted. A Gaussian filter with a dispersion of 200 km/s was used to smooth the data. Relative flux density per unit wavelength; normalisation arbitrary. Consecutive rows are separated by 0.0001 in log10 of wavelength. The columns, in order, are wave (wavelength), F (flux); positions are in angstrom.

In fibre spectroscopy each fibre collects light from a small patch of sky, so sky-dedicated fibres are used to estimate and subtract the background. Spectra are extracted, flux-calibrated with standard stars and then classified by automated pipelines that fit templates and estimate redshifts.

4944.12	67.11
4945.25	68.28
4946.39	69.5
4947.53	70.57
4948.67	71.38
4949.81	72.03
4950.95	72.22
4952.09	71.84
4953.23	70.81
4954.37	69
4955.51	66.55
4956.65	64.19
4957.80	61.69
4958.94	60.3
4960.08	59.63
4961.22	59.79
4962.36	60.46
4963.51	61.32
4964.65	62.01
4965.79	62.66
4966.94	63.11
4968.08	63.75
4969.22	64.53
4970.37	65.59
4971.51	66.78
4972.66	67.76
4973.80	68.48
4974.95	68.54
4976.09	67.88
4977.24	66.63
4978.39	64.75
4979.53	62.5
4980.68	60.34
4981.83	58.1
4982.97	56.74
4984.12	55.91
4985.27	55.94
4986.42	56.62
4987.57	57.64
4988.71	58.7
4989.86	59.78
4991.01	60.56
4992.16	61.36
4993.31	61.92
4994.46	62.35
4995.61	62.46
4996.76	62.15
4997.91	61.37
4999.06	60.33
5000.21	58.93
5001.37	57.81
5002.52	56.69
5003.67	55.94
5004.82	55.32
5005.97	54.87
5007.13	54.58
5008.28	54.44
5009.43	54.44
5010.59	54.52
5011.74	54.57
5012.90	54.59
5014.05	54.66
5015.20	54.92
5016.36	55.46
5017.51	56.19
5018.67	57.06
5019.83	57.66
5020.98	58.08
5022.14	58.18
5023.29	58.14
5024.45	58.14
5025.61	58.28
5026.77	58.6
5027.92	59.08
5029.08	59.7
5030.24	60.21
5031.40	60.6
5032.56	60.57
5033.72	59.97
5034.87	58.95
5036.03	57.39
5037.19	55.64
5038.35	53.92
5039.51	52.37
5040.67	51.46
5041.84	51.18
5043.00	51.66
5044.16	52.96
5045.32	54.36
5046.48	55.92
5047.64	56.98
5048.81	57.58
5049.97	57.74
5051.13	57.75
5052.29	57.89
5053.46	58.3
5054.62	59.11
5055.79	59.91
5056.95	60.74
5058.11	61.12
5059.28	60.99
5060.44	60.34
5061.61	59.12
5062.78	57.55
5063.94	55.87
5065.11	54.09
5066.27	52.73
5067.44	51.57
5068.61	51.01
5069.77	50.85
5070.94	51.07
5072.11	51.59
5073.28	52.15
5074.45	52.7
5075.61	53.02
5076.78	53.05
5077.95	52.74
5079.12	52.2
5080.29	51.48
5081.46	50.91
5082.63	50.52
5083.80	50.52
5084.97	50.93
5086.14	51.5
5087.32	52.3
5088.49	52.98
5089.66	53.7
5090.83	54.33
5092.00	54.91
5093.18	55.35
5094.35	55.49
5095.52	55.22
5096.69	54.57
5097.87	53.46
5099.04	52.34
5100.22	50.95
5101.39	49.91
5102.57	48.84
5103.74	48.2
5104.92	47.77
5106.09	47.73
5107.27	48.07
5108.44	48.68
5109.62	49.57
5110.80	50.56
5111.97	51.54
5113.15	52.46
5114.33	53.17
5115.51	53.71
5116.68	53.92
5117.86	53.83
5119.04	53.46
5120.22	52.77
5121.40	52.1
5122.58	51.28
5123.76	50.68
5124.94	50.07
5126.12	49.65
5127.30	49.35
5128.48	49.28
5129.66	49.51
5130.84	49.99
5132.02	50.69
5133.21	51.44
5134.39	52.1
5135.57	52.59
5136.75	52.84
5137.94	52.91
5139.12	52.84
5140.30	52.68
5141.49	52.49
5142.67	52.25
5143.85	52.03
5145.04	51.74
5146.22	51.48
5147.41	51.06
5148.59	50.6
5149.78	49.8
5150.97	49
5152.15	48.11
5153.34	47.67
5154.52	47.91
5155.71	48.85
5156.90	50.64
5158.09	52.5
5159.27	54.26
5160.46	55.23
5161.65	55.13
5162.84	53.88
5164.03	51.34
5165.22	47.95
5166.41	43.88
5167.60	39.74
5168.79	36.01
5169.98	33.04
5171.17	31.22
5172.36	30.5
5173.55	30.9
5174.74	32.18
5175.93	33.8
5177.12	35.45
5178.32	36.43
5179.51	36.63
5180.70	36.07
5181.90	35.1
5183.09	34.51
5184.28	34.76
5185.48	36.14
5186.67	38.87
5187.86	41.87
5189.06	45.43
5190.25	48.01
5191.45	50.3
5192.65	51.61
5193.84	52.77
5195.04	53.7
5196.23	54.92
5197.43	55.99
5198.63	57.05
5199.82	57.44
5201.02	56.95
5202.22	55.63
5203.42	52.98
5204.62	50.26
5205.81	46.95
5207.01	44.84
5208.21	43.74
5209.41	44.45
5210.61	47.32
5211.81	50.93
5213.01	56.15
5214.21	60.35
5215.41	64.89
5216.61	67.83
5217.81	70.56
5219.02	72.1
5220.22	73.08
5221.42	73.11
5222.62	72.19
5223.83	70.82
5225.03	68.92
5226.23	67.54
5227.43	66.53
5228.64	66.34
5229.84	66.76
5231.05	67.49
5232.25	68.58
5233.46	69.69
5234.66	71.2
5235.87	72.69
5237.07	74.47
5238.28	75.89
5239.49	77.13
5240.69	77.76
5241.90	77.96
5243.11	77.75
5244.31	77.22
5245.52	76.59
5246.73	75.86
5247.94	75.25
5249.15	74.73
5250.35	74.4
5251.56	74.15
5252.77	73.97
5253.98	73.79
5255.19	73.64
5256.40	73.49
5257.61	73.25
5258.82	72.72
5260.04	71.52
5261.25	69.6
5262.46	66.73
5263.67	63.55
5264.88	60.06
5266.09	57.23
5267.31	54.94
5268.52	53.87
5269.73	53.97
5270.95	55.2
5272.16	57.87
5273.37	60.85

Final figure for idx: 2.1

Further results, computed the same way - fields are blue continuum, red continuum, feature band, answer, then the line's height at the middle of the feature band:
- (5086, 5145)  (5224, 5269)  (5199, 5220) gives 3.1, 65.3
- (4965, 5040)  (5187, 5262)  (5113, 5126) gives 2.0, 62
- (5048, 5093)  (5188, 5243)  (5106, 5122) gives 1.4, 56.7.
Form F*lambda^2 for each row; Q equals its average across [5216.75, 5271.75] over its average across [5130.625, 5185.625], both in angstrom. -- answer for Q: 1.59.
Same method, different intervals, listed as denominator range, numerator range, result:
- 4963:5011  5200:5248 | 1.19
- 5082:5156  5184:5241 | 1.20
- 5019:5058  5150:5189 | 0.77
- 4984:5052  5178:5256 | 1.15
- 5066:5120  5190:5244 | 1.26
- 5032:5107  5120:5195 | 0.89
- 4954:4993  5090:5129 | 0.87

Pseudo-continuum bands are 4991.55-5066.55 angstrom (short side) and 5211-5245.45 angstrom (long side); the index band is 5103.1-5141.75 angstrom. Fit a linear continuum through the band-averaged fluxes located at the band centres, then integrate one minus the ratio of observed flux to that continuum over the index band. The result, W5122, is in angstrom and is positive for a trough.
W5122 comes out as 7.4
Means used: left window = 57.4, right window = 69.8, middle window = 51.1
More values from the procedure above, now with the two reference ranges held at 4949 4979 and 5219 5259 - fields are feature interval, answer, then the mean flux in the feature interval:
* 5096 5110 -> 3.88 angstrom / 50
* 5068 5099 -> 7.26 angstrom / 52.6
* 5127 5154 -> 7.40 angstrom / 51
